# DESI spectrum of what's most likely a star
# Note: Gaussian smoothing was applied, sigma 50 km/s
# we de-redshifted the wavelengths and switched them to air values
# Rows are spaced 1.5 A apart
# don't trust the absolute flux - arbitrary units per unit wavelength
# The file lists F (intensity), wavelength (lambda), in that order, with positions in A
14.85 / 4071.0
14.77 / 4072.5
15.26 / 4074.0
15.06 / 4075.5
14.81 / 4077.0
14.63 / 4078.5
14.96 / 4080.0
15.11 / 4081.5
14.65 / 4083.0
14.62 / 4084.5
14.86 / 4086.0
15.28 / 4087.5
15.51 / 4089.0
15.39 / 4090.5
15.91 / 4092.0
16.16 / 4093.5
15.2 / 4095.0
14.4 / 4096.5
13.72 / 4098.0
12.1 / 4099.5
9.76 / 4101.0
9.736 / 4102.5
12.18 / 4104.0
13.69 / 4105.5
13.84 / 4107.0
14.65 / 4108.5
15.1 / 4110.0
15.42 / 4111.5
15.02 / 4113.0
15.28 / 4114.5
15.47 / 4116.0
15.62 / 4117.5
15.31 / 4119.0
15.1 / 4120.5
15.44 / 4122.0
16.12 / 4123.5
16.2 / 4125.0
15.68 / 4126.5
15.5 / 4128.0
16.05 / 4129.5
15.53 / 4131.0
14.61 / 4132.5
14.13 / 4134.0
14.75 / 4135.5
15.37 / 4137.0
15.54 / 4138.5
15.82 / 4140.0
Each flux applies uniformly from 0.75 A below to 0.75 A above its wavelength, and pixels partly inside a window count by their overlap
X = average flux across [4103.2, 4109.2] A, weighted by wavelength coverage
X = 13.5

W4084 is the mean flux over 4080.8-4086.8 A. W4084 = 14.8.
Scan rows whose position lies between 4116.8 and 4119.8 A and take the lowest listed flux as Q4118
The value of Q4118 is 15.31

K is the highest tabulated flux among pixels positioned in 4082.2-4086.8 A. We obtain 14.86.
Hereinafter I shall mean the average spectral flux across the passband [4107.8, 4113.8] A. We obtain 15.1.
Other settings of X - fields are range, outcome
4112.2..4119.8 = 15.3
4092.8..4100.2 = 14.3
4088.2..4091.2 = 15.4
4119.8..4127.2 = 15.7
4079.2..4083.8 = 14.9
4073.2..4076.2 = 15.2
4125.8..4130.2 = 15.7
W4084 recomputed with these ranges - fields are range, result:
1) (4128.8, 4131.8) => 15.8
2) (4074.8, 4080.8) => 14.9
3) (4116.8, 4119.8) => 15.5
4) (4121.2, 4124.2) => 15.8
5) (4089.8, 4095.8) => 15.7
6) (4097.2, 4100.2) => 12.9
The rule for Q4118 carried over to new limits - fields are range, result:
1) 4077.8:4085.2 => 14.62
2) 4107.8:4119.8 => 14.65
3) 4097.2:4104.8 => 9.736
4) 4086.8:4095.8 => 15.2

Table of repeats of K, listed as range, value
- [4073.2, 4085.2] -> 15.26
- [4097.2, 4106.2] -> 13.72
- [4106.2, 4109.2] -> 14.65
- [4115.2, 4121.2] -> 15.62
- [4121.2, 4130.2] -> 16.2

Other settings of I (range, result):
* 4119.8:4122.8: 15.3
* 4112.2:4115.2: 15.2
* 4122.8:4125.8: 16.2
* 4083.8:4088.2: 14.9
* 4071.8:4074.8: 15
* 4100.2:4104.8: 10.6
